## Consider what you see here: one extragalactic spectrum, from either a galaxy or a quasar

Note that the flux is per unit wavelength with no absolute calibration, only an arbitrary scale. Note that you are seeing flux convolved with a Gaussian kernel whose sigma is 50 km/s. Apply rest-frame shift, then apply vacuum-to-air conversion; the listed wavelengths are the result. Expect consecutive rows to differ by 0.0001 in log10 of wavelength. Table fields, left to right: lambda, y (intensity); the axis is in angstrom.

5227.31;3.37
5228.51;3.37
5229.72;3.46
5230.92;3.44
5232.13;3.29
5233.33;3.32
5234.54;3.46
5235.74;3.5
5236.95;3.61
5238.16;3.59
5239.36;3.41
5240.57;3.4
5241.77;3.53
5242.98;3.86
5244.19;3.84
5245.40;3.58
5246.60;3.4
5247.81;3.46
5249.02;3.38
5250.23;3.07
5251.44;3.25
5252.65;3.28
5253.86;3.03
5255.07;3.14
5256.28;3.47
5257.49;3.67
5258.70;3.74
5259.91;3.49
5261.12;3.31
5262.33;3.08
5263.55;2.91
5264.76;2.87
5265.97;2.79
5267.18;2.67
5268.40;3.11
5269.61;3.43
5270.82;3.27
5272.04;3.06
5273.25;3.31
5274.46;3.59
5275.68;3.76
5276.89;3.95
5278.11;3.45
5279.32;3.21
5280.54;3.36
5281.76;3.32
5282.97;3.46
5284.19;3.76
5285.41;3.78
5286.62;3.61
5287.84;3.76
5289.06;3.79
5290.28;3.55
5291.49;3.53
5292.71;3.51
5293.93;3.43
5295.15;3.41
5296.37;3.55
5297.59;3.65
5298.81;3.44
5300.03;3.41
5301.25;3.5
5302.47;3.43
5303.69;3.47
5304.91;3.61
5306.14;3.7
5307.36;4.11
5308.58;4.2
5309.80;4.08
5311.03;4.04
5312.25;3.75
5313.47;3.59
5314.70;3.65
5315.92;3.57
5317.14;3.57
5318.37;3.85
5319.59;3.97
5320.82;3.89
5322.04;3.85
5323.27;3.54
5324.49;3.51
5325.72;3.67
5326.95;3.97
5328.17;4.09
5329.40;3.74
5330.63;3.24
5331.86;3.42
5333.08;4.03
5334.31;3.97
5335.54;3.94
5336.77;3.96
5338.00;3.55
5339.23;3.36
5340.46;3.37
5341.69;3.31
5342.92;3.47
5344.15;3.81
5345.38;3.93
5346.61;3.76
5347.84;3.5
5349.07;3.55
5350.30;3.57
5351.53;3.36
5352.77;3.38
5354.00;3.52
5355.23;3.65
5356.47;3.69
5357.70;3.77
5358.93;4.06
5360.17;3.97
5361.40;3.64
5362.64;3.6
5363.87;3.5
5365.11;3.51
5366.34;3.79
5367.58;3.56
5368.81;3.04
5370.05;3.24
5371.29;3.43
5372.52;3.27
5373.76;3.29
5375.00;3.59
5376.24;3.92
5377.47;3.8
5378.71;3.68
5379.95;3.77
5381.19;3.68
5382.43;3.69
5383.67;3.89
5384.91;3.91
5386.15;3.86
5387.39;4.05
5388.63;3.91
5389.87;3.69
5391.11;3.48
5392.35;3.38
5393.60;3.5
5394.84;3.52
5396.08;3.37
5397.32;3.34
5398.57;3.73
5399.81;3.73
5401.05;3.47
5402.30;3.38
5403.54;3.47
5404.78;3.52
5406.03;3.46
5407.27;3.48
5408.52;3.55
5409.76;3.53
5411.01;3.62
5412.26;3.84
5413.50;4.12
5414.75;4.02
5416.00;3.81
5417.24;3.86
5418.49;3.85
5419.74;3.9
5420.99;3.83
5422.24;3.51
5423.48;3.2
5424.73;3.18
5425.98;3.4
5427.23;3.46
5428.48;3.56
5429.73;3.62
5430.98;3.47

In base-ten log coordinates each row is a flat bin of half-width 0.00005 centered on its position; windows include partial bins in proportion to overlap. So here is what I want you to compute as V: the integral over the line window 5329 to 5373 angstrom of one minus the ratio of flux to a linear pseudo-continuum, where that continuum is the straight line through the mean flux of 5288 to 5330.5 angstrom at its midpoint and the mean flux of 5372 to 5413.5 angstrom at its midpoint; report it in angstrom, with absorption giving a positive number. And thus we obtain 0.74 angstrom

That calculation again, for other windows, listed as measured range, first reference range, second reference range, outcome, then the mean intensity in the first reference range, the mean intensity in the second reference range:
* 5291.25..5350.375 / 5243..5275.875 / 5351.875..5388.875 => -3.1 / 3.3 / 3.65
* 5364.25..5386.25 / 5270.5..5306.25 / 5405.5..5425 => 0.2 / 3.52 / 3.68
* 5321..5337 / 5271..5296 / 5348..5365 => -0.8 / 3.53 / 3.63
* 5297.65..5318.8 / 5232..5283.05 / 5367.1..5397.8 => -1.5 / 3.36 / 3.6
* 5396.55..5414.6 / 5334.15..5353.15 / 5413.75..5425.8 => 0.4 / 3.61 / 3.69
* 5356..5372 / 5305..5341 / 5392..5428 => 0.4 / 3.76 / 3.59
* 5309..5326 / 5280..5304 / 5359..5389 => -0.9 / 3.54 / 3.65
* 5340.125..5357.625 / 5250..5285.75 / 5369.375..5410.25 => -0.4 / 3.32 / 3.59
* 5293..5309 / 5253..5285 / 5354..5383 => -0.9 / 3.32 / 3.61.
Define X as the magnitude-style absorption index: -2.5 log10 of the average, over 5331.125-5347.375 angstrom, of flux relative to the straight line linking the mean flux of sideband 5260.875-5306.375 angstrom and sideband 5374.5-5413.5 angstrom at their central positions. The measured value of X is -0.04 mag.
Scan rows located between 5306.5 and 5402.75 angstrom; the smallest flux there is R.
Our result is 3.04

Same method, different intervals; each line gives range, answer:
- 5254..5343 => 2.67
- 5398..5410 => 3.38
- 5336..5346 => 3.31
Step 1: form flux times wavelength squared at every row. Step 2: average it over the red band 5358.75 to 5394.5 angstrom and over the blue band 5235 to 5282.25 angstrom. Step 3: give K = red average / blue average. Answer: 1.13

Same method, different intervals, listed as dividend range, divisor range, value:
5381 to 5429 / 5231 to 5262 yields 1.12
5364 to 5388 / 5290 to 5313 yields 1.02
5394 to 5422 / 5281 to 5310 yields 1.05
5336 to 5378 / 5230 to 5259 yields 1.09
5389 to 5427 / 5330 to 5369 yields 1.01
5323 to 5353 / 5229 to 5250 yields 1.08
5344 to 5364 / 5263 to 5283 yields 1.16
